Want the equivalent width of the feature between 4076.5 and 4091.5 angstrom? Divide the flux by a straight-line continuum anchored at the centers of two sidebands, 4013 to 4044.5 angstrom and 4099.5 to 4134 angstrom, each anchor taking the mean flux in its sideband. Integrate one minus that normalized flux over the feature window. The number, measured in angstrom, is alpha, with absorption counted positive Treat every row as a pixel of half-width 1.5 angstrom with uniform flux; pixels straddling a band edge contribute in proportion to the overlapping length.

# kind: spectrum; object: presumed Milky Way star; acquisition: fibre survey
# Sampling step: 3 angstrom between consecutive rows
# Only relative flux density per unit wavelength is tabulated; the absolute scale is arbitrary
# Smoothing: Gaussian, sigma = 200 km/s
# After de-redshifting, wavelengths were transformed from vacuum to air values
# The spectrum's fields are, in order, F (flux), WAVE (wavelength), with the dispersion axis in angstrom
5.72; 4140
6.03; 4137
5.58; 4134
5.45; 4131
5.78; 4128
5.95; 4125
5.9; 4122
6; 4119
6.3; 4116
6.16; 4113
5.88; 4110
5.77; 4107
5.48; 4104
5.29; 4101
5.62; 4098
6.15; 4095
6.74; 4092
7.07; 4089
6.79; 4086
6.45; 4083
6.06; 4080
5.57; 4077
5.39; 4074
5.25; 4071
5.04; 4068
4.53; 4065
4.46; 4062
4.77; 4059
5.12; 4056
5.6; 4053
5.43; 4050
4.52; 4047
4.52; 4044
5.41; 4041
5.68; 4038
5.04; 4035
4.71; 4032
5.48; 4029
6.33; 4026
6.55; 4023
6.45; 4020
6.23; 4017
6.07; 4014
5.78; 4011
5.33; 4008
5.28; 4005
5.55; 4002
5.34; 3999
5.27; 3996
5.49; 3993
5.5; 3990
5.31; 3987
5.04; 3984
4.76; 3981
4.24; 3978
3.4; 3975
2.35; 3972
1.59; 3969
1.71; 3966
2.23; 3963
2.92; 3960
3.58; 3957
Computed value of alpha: -1.81 angstrom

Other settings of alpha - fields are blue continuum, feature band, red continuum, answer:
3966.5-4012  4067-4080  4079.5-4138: 0.5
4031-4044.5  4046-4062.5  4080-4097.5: 1.6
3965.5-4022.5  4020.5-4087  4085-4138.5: 0.3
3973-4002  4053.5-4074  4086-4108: 2.8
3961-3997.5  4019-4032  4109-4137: -4.3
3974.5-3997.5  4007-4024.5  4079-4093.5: -2.1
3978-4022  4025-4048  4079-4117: 2.1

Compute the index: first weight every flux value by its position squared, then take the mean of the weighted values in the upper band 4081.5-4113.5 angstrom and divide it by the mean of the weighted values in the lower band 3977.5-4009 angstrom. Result 1.2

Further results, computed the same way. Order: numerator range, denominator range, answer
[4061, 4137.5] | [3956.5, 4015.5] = 1.41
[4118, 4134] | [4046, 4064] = 1.20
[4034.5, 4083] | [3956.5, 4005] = 1.33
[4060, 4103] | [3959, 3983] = 2.05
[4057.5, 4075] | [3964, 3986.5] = 1.52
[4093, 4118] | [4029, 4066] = 1.20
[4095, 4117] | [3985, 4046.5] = 1.09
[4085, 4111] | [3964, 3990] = 1.77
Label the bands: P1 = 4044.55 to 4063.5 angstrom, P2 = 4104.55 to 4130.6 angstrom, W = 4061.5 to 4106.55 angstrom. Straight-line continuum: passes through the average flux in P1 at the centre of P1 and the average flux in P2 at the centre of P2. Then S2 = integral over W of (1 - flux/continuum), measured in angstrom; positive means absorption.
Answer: -2.76 angstrom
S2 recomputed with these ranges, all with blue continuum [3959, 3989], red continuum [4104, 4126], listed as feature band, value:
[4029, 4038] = -1.27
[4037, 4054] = -1.71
